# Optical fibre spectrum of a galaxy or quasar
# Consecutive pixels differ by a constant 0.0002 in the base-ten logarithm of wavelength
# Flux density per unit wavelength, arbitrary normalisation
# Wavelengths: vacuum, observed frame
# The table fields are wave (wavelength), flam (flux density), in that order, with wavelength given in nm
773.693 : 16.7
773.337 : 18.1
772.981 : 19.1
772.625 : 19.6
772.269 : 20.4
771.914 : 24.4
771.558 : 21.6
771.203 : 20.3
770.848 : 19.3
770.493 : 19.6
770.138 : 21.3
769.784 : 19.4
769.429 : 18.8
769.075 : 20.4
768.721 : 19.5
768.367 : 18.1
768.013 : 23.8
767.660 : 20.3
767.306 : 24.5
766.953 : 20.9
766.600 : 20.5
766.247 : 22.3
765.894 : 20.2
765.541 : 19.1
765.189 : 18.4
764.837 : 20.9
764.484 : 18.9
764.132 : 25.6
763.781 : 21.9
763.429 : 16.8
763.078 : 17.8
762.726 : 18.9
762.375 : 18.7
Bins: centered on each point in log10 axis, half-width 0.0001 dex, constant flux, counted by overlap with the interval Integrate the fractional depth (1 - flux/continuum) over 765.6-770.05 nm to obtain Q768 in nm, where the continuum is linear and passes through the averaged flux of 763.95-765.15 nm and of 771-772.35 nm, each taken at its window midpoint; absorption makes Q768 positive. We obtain 0.18 nm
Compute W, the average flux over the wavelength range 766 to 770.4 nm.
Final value 20.8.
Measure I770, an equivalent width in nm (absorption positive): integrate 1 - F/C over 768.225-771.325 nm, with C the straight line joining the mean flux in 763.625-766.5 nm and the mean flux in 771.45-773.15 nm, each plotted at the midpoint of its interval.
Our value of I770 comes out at 0.20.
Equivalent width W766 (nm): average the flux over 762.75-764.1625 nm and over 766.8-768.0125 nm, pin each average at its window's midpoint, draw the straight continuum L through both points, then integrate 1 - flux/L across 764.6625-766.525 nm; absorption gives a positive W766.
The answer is 0.08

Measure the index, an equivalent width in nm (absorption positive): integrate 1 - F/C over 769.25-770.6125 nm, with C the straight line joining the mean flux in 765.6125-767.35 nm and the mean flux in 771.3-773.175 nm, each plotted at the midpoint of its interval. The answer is 0.08 nm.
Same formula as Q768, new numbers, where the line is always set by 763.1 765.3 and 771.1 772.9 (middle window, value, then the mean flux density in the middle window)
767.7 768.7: 0.01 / 20.6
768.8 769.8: 0.06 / 19.5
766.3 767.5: -0.08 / 22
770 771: 0.05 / 20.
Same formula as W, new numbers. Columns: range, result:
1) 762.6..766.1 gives 19.9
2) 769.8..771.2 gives 20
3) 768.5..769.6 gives 19.5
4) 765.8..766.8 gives 21.1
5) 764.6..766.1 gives 19.7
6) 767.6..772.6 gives 20.5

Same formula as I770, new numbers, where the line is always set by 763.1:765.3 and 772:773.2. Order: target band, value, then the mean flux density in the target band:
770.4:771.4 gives 0.014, 19.8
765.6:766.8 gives -0.035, 20.8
